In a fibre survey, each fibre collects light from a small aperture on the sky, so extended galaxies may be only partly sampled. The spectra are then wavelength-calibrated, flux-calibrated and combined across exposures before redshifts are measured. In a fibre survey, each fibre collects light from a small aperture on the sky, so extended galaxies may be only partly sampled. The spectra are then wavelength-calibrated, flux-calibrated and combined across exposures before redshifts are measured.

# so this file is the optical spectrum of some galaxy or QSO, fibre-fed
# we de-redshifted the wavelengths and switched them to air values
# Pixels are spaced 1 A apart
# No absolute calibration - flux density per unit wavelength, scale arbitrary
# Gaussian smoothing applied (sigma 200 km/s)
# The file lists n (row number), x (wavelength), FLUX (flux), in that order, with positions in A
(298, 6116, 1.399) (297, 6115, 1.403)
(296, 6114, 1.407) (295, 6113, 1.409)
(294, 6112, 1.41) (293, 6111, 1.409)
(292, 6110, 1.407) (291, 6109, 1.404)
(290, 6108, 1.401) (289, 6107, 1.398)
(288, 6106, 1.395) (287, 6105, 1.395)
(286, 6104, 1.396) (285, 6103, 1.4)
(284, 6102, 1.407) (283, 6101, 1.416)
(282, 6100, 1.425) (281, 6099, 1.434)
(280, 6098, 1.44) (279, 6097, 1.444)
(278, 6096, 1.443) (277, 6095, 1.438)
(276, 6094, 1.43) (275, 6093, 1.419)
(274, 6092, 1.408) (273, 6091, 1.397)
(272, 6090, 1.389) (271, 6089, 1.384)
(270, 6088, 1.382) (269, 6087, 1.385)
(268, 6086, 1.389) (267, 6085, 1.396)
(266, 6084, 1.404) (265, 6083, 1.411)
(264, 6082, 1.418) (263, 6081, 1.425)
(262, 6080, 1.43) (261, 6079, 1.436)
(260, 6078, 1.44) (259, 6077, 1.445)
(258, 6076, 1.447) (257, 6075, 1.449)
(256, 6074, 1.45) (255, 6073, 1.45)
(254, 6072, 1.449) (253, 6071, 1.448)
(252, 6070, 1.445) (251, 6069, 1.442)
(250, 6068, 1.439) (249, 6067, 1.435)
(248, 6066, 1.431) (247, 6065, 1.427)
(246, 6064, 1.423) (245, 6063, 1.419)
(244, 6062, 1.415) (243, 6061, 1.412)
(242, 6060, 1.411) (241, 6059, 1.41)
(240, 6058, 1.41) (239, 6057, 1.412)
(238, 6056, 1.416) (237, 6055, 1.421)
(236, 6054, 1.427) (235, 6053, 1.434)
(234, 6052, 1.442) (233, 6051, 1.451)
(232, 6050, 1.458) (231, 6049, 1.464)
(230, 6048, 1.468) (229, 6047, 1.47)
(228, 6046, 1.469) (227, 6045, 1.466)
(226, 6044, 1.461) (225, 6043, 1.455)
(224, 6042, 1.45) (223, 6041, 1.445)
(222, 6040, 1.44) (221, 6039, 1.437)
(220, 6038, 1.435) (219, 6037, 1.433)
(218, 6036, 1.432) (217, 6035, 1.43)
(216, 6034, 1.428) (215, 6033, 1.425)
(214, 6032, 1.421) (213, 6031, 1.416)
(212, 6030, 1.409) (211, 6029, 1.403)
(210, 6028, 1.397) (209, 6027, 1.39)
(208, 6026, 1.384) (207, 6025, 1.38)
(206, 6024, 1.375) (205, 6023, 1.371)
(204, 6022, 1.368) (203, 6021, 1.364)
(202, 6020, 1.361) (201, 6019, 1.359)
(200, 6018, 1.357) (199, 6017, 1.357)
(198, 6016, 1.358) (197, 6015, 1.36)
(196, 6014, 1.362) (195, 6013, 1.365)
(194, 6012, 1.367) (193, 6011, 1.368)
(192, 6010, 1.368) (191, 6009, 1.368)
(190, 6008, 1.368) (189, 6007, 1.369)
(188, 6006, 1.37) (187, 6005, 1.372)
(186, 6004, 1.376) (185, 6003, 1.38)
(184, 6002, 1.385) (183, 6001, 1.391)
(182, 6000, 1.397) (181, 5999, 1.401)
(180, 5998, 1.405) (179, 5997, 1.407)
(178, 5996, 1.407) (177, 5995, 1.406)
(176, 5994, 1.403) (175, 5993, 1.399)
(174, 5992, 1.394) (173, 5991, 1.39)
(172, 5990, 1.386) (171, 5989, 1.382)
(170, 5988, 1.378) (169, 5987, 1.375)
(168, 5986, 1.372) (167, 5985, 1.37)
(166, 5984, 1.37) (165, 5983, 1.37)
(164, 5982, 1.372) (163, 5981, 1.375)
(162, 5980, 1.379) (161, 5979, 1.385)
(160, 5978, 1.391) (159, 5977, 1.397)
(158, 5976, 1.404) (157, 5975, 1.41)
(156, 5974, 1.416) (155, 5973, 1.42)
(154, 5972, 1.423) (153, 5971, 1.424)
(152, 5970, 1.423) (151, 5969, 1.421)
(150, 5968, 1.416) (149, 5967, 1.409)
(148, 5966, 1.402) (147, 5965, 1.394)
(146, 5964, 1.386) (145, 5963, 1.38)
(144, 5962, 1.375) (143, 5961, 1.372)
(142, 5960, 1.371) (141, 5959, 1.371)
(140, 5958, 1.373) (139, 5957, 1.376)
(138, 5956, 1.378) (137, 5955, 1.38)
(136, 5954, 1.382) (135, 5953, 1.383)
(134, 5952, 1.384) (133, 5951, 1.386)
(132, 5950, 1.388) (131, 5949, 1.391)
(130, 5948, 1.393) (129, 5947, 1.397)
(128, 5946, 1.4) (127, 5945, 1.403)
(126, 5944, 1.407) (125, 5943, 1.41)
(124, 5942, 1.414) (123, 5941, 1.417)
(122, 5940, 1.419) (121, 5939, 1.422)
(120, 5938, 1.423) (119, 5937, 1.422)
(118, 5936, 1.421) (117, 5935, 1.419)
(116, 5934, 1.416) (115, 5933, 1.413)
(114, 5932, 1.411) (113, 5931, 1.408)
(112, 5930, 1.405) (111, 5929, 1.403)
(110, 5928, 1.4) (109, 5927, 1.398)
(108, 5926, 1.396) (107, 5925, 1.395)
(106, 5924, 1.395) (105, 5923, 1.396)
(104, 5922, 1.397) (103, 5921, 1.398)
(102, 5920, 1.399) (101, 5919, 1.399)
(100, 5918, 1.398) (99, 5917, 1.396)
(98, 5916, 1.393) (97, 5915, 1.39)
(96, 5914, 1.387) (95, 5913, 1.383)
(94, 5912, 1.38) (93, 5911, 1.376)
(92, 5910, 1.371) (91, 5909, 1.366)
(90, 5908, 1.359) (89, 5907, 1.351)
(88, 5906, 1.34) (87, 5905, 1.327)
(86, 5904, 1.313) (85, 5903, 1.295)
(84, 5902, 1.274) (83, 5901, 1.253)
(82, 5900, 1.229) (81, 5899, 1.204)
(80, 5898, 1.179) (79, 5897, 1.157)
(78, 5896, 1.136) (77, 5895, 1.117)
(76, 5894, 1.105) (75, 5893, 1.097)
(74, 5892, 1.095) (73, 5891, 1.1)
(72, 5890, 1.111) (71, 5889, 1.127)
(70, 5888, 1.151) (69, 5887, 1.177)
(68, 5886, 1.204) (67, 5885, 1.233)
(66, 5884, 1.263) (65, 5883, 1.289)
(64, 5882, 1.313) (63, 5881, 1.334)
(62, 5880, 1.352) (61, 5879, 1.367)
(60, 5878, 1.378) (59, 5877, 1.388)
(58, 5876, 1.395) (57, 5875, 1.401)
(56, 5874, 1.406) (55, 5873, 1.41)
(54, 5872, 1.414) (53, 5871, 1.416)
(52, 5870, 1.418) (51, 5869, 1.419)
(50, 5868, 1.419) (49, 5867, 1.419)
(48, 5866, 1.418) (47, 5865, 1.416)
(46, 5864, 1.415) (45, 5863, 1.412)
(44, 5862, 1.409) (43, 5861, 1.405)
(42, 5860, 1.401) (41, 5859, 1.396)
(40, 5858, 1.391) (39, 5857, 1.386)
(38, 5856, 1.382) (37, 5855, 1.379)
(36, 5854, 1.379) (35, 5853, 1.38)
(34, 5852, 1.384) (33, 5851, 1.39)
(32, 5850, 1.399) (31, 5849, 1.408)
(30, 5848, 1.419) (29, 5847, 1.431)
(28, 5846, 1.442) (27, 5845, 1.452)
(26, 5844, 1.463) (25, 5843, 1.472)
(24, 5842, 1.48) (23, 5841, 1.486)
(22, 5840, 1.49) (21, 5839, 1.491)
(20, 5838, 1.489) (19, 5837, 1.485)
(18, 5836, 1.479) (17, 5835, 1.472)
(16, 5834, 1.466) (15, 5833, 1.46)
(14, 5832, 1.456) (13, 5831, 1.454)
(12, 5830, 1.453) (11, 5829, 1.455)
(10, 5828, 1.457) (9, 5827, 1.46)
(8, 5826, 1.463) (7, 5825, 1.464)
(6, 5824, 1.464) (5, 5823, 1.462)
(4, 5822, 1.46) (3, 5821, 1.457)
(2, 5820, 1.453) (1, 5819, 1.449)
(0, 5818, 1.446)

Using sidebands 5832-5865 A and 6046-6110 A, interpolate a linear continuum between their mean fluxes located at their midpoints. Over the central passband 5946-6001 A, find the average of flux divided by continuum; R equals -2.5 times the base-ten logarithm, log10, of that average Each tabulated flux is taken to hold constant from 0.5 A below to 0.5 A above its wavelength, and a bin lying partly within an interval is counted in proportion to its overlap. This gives 0.03 mag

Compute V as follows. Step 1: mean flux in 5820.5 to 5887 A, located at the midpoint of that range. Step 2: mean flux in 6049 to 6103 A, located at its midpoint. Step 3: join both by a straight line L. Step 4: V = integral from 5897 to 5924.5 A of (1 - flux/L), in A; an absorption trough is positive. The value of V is 1.42 A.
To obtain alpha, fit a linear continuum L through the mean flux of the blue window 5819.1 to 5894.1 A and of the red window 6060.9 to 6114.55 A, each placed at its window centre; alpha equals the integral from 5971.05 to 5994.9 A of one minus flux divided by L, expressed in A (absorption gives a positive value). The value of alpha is 0.2 A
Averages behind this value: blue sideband 1.39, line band 1.39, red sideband 1.42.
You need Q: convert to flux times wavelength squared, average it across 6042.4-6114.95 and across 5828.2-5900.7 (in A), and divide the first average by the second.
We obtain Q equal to 1.13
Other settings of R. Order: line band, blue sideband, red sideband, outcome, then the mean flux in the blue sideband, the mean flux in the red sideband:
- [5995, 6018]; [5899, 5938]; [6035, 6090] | 0.025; 1.37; 1.43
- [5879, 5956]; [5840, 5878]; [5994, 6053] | 0.062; 1.41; 1.4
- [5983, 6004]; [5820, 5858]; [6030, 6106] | 0.034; 1.44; 1.43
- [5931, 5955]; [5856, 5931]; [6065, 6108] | -0.040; 1.33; 1.42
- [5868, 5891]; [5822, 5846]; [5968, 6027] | 0.103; 1.47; 1.38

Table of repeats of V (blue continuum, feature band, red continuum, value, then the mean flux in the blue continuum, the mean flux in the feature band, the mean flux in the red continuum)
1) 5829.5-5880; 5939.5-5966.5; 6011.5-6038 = 0.3 A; 1.42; 1.39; 1.39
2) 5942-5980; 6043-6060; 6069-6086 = -0.2 A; 1.4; 1.44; 1.43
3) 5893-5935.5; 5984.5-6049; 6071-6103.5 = -0.5 A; 1.34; 1.4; 1.42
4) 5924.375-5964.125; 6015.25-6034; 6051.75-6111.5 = 0.4 A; 1.4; 1.38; 1.42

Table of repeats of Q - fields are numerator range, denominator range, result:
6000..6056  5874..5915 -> 1.16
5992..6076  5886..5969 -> 1.09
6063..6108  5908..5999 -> 1.06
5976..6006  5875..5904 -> 1.17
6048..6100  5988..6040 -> 1.05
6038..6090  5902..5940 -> 1.08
